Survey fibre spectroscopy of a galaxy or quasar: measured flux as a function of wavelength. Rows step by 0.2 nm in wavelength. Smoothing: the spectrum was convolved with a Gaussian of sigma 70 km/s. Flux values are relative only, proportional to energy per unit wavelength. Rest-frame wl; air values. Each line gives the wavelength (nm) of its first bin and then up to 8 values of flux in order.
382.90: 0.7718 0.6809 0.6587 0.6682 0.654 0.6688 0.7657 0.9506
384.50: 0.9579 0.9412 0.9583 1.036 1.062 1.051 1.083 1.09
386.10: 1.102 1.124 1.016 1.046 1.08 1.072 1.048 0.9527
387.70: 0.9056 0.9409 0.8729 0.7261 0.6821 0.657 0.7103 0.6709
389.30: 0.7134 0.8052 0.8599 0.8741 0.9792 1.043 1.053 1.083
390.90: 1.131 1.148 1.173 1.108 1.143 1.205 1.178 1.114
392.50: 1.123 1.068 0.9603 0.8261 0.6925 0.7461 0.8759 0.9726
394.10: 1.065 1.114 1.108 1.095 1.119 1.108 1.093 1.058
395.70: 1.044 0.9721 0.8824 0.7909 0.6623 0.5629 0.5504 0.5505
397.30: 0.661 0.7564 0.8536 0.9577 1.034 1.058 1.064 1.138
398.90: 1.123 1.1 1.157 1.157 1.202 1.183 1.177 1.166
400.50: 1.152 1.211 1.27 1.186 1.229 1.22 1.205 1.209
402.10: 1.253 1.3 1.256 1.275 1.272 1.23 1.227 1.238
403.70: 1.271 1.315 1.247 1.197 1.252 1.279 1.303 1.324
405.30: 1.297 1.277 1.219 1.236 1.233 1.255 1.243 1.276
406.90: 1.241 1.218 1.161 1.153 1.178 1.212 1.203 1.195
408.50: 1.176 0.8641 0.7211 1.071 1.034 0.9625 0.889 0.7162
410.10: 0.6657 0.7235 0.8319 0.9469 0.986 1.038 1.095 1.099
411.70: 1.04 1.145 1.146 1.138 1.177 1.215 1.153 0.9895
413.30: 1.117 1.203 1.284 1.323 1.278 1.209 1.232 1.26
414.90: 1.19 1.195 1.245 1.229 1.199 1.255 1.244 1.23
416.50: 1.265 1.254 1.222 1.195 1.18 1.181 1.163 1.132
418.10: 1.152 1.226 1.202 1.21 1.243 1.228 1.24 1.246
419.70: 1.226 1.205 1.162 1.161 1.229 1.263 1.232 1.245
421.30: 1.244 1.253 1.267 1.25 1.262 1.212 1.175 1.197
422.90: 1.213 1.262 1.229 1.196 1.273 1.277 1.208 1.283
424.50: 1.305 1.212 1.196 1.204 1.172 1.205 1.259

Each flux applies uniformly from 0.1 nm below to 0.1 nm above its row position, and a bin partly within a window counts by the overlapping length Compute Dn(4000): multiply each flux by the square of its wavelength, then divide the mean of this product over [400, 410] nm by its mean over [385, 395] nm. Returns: 1.30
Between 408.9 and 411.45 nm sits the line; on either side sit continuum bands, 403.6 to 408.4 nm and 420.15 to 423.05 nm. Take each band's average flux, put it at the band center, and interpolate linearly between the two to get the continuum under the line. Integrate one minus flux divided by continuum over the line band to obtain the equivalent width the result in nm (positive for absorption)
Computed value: 0.68 nm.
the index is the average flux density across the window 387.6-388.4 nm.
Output 0.861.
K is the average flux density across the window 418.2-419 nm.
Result 1.22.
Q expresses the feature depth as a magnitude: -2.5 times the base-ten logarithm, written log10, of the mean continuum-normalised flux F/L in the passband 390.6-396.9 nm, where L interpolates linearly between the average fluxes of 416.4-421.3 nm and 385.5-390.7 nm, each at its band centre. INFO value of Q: -0.02 mag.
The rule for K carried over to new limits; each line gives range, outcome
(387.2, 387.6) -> 1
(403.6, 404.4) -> 1.26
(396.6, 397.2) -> 0.555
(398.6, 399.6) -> 1.14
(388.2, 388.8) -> 0.688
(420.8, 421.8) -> 1.25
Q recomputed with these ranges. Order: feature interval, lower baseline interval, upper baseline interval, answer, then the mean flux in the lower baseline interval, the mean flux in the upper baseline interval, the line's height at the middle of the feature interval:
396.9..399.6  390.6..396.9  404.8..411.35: 0.08 mag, 1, 1.09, 1.03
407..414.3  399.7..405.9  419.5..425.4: 0.16 mag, 1.24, 1.23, 1.24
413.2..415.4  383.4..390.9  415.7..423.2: -0.05 mag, 0.919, 1.22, 1.17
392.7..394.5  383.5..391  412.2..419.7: 0.07 mag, 0.925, 1.21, 0.988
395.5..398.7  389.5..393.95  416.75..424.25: 0.24 mag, 1.01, 1.22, 1.05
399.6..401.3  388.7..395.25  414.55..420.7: -0.13 mag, 0.991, 1.21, 1.06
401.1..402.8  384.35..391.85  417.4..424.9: -0.15 mag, 0.972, 1.22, 1.08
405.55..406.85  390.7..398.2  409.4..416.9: -0.18 mag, 0.961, 1.11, 1.06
